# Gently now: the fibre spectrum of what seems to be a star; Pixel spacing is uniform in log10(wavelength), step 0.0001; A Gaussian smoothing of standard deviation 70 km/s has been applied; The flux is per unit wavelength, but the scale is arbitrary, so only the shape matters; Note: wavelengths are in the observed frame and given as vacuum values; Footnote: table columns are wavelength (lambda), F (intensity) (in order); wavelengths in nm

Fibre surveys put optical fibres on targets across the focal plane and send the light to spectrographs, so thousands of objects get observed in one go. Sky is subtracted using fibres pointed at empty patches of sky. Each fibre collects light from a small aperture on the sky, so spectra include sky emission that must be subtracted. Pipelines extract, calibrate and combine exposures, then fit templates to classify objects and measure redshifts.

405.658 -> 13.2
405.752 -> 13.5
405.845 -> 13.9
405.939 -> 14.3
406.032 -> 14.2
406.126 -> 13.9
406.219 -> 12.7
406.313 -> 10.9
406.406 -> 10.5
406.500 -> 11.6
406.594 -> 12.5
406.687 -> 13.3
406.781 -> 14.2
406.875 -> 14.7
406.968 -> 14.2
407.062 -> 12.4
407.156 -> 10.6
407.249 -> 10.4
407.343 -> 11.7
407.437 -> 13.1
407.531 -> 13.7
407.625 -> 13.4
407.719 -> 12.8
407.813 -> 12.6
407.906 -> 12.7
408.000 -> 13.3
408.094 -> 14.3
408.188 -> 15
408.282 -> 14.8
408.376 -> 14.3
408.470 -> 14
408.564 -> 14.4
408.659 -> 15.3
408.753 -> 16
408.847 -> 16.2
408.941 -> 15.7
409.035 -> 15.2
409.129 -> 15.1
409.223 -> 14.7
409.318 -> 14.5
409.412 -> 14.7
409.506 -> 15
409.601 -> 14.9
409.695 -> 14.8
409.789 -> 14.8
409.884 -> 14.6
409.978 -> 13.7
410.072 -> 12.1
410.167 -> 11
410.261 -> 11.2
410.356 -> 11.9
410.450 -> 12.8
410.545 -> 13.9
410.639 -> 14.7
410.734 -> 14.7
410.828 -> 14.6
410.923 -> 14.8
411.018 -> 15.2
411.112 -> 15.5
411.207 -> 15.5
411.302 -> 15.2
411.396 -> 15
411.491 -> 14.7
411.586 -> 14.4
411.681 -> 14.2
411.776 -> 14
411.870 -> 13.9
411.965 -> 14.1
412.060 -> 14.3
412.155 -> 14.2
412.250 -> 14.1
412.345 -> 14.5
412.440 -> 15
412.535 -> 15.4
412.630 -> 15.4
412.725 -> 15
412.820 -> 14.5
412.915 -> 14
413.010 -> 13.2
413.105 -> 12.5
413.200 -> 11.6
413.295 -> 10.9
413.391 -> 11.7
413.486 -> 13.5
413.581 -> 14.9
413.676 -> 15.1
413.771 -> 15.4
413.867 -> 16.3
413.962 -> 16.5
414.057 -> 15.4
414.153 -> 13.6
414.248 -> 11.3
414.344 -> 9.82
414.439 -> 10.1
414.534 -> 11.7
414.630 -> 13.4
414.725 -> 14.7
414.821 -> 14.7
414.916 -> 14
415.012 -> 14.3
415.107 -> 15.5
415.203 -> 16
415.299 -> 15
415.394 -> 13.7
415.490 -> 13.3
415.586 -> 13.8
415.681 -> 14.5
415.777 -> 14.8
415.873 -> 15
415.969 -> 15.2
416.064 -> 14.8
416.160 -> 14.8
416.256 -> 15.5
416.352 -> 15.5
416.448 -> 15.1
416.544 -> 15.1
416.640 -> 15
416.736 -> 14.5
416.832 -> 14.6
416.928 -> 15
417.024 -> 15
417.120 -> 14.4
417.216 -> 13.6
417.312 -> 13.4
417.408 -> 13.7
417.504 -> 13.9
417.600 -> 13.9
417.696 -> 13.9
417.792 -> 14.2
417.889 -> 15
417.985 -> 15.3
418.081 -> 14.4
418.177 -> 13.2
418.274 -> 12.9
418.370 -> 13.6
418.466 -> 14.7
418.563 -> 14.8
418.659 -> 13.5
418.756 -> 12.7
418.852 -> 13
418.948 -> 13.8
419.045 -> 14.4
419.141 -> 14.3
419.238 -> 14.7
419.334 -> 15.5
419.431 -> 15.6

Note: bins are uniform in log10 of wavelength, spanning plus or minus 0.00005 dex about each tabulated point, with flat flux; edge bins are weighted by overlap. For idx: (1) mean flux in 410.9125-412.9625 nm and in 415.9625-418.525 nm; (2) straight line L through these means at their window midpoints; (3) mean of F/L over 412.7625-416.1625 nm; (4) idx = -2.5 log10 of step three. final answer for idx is 0.05 mag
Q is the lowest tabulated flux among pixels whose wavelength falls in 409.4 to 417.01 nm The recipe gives 9.82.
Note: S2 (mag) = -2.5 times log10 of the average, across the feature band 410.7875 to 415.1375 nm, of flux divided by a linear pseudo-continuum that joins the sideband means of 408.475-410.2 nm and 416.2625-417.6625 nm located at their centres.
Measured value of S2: 0.04 mag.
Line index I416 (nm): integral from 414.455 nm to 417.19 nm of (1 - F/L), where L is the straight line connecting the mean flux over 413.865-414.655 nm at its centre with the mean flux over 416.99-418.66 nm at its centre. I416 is -0.22 nm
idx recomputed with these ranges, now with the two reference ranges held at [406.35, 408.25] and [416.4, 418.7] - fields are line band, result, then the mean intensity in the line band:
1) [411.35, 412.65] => -0.08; 14.5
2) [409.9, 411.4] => -0.04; 13.9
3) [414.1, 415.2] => 0.06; 13.1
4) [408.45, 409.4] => -0.16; 15.1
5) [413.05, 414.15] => -0.02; 14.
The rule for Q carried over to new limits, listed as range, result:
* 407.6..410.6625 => 11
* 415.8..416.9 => 14.5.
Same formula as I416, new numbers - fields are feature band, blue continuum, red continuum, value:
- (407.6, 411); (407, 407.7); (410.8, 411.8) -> -0.16 nm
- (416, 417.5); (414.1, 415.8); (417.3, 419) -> -0.10 nm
